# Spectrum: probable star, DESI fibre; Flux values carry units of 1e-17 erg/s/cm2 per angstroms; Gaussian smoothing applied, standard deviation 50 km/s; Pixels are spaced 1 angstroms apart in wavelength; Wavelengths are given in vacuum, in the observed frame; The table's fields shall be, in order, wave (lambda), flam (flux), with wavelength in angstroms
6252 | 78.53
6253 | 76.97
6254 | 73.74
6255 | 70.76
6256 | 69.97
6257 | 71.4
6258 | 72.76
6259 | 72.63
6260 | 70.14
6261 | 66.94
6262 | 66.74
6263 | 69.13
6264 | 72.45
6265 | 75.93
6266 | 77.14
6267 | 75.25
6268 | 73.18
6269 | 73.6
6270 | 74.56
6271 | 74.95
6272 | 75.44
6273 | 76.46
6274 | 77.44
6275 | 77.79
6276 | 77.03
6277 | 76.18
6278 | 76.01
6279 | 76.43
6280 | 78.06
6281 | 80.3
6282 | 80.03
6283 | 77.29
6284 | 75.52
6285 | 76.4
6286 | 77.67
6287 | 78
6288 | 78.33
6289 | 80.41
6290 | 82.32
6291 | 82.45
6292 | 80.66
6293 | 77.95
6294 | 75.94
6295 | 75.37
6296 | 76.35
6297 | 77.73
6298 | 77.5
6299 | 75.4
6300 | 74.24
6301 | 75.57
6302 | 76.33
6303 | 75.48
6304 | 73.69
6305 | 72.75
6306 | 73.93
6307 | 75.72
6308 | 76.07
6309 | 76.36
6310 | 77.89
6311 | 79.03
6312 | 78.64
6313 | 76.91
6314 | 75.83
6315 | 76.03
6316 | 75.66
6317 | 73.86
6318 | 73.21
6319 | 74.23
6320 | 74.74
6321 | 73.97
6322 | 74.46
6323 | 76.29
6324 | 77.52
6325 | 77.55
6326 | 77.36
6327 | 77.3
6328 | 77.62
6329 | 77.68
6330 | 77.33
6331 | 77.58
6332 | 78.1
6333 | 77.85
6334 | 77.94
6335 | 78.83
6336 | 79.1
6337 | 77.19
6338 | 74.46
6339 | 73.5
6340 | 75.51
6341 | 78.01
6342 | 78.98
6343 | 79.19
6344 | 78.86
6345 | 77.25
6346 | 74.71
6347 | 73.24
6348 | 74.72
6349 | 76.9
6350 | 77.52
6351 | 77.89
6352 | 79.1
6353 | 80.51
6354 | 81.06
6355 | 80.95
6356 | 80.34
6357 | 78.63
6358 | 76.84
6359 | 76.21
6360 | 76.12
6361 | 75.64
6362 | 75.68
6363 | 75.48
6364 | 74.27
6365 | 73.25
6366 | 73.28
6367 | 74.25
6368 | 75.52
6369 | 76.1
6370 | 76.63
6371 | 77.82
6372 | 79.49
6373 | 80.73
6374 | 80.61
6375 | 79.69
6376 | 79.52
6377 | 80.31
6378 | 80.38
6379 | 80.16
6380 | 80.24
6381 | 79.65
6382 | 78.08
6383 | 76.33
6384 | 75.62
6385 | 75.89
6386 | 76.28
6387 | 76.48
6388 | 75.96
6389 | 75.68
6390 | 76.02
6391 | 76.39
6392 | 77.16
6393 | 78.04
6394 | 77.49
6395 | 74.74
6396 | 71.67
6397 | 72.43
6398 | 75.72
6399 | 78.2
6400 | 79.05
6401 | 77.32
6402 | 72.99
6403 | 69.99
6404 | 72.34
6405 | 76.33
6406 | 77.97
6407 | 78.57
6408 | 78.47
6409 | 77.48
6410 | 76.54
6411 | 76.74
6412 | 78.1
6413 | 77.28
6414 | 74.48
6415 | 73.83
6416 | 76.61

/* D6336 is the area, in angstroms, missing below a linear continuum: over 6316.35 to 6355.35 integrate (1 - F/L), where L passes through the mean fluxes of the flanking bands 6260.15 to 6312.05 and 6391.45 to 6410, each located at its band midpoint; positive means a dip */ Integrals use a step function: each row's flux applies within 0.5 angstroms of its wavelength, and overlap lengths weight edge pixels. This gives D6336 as -0.5 angstroms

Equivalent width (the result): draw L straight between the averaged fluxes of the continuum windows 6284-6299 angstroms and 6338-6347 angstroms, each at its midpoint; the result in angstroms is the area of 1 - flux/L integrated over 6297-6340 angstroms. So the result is 0.6 angstroms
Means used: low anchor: 78.2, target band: 76.2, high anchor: 76.7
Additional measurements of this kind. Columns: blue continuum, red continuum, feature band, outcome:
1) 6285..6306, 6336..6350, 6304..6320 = 0.26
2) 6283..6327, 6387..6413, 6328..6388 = -0.90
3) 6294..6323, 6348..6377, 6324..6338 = -0.23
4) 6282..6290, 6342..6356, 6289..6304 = 0.14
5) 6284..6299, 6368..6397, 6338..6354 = 0.14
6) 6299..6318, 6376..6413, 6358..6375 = -0.01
